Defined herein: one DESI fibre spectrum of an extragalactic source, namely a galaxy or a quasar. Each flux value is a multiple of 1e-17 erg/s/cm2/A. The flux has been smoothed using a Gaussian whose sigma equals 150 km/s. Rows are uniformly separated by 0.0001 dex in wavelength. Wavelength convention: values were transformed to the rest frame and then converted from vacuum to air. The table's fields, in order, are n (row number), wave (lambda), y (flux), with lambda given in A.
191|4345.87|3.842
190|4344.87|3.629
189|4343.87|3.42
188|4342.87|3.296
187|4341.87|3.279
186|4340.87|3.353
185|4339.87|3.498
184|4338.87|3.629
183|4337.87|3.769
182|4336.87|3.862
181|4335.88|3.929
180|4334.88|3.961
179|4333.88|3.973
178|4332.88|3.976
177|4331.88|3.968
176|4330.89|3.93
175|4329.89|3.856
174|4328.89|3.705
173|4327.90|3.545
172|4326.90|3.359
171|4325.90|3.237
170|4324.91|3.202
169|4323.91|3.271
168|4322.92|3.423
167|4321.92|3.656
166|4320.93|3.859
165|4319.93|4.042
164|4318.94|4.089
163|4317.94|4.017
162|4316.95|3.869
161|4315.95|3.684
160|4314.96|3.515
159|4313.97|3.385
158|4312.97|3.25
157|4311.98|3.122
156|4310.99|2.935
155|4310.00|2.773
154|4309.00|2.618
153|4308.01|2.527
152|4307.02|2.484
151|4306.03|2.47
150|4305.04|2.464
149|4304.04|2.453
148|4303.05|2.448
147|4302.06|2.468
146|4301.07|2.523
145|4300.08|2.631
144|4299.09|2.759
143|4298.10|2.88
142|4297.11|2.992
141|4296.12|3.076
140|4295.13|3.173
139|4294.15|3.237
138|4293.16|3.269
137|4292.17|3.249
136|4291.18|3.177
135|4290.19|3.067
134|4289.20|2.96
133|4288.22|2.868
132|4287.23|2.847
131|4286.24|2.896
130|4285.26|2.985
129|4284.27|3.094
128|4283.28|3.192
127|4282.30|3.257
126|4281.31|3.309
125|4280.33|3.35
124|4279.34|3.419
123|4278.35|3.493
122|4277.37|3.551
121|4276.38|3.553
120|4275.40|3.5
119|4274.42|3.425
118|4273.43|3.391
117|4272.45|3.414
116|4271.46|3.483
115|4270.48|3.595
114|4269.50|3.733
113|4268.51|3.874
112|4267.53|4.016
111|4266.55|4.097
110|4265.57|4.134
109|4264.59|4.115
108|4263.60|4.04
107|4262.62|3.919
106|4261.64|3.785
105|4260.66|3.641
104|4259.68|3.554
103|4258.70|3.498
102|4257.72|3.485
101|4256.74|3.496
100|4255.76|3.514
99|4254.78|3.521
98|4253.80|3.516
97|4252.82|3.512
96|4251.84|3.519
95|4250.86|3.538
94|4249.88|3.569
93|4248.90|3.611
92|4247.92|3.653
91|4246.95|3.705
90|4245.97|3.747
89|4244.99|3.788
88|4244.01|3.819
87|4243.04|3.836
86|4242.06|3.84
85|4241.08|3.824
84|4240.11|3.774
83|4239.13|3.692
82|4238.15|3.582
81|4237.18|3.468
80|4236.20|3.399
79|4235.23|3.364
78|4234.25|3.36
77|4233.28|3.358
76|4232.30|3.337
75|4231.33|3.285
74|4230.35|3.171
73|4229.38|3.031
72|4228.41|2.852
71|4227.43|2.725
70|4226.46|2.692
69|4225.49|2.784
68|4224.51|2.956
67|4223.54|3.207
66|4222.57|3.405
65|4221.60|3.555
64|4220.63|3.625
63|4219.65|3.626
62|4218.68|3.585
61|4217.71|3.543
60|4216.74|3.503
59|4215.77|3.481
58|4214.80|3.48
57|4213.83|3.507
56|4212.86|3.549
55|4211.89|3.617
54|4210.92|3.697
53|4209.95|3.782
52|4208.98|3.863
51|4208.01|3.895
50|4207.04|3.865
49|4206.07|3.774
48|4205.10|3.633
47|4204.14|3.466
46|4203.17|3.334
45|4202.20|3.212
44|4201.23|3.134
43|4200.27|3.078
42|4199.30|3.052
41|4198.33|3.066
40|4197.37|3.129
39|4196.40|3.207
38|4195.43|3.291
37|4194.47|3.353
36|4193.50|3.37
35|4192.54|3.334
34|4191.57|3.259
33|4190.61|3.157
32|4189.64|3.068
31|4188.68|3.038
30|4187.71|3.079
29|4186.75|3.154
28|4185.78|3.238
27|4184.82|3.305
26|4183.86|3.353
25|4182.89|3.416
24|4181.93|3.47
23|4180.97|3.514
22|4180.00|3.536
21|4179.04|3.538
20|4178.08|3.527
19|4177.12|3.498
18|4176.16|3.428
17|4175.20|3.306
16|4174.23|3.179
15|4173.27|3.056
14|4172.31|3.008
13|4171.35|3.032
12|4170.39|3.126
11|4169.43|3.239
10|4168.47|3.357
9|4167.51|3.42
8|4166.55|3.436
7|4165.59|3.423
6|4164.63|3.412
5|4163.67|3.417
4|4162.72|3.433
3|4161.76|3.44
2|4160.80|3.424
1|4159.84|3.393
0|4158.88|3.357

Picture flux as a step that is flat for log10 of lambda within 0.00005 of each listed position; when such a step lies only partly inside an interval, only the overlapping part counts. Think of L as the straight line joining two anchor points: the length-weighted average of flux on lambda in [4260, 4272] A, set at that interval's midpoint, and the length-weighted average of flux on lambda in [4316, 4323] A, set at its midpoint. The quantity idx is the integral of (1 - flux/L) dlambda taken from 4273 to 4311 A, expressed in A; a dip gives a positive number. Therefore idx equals 8.55 A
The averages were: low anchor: 3.86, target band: 2.99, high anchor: 3.86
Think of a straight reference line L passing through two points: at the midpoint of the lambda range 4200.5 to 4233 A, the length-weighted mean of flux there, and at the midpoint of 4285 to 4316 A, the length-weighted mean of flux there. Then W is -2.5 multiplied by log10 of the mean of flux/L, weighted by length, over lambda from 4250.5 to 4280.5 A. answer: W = -0.17 mag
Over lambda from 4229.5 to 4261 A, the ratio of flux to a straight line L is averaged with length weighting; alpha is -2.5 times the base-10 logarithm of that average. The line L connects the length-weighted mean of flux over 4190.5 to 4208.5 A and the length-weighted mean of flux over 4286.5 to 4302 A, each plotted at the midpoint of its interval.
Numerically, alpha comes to -0.13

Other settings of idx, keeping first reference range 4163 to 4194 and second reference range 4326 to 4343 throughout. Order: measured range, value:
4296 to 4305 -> 2.36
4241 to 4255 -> -0.75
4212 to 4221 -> -0.39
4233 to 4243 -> -0.37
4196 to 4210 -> -0.24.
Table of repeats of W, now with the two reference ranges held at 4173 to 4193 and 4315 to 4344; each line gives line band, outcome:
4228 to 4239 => 0.04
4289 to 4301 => 0.19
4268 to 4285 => 0.03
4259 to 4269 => -0.12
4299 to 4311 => 0.38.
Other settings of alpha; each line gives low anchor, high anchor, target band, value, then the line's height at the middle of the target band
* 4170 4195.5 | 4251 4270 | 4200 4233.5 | 0.027 mag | 3.48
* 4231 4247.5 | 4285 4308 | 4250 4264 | -0.076 mag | 3.36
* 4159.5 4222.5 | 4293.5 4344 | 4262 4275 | -0.135 mag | 3.34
